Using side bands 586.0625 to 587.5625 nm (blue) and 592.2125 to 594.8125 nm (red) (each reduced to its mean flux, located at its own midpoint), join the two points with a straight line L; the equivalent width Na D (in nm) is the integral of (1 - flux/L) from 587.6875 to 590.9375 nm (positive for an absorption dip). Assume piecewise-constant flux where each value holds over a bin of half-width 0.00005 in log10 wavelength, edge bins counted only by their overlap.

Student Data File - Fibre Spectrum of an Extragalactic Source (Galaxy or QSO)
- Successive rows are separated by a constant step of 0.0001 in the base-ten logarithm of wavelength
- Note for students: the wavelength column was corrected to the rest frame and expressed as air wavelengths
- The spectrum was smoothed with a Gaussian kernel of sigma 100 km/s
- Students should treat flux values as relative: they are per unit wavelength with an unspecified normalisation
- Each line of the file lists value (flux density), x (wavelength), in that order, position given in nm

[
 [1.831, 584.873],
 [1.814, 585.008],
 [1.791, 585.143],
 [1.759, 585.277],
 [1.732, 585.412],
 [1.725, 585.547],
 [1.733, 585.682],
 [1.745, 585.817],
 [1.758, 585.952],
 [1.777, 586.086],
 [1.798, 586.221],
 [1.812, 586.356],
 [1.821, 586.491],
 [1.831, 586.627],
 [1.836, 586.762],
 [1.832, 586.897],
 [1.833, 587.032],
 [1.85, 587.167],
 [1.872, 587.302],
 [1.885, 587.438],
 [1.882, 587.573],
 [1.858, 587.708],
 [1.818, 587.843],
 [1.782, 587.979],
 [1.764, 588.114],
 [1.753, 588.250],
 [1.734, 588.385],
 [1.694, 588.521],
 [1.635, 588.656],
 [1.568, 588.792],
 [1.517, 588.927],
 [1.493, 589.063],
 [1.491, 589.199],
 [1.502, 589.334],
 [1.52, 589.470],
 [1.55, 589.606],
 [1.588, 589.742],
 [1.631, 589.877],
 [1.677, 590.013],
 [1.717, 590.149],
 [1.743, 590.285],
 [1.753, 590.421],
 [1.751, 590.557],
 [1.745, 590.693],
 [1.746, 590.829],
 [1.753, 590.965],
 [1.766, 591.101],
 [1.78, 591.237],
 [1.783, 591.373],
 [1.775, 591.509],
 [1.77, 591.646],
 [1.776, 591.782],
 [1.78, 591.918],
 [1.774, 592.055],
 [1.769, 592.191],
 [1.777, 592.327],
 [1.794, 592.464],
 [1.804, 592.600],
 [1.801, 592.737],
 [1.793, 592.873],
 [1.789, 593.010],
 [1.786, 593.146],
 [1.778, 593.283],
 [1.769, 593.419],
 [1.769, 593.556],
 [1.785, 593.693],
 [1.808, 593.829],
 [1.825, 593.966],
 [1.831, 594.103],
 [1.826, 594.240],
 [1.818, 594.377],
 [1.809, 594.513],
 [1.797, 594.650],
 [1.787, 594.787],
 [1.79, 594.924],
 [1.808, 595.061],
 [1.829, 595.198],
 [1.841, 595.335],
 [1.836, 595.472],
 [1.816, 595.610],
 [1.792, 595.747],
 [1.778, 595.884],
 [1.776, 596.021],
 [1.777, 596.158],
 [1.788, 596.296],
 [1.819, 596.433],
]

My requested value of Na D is 0.28 nm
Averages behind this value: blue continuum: 1.83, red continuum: 1.8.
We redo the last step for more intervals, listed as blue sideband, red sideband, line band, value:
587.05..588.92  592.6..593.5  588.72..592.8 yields 0.190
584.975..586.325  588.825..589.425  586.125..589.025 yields -0.278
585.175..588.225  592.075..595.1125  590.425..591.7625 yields 0.027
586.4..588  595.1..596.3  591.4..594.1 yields 0.046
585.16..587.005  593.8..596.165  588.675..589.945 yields 0.176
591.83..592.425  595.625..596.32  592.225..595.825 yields -0.045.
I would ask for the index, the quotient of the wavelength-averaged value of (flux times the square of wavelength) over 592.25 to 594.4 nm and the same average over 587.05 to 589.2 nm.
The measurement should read 1.05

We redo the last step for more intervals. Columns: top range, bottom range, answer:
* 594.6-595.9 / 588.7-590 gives 1.19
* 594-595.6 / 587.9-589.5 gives 1.14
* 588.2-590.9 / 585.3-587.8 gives 0.92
